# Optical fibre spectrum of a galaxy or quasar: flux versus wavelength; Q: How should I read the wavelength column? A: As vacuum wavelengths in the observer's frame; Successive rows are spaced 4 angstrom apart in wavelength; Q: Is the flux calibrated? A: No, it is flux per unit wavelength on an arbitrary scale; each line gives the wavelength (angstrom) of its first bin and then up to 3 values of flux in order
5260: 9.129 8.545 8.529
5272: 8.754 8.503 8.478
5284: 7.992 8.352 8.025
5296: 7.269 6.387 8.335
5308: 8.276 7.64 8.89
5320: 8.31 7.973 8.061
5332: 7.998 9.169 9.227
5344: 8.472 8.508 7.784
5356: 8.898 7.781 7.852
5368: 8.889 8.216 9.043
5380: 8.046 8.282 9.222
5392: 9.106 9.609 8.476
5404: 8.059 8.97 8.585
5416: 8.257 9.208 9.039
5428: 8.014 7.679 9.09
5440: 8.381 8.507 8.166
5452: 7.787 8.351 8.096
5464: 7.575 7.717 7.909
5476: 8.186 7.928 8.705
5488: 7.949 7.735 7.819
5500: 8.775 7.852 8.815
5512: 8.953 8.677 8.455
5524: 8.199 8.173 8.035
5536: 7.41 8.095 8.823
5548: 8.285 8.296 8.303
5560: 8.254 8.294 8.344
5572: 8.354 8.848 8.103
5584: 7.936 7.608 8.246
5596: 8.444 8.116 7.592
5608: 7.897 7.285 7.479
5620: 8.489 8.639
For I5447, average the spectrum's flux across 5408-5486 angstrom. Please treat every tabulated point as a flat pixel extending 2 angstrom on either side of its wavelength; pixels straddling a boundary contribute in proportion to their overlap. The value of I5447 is 8.29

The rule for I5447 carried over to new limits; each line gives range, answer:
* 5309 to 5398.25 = 8.5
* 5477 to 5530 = 8.31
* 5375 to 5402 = 8.82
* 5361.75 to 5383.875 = 8.39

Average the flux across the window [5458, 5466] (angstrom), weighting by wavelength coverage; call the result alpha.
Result 7.84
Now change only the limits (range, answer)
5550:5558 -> 8.3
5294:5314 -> 7.58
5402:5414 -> 8.54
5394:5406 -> 8.71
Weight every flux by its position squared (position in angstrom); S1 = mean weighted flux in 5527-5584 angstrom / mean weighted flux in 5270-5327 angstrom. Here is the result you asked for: 1.12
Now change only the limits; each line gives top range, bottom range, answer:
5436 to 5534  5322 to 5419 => 1.00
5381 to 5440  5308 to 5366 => 1.07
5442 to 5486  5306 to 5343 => 1.01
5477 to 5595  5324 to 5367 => 1.06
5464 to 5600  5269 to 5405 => 1.06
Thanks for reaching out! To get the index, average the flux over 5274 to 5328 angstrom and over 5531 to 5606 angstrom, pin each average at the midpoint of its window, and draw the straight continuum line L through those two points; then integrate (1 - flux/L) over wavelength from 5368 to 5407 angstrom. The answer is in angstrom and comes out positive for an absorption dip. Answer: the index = -2.9 angstrom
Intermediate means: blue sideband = 8.03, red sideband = 8.18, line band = 8.69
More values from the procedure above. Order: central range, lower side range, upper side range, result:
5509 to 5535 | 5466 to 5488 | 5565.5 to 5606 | -0.90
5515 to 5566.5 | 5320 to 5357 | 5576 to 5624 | -0.97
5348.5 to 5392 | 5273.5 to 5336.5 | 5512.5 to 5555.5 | -1.60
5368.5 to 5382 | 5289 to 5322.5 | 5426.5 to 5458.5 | -0.68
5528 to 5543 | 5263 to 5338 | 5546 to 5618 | 0.28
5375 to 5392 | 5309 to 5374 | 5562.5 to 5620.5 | -0.77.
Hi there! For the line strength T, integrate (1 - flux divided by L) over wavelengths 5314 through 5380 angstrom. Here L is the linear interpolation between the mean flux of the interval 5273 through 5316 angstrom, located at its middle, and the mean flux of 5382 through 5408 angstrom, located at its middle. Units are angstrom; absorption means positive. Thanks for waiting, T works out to -0.1 angstrom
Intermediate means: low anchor 7.99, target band 8.43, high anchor 8.81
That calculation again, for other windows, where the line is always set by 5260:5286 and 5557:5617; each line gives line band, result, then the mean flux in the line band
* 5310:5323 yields 0.3 angstrom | 8.26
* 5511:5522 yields -0.7 angstrom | 8.67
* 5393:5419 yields -1.2 angstrom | 8.7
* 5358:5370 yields 0.3 angstrom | 8.17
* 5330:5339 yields -0.2 angstrom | 8.66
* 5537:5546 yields -0.2 angstrom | 8.34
